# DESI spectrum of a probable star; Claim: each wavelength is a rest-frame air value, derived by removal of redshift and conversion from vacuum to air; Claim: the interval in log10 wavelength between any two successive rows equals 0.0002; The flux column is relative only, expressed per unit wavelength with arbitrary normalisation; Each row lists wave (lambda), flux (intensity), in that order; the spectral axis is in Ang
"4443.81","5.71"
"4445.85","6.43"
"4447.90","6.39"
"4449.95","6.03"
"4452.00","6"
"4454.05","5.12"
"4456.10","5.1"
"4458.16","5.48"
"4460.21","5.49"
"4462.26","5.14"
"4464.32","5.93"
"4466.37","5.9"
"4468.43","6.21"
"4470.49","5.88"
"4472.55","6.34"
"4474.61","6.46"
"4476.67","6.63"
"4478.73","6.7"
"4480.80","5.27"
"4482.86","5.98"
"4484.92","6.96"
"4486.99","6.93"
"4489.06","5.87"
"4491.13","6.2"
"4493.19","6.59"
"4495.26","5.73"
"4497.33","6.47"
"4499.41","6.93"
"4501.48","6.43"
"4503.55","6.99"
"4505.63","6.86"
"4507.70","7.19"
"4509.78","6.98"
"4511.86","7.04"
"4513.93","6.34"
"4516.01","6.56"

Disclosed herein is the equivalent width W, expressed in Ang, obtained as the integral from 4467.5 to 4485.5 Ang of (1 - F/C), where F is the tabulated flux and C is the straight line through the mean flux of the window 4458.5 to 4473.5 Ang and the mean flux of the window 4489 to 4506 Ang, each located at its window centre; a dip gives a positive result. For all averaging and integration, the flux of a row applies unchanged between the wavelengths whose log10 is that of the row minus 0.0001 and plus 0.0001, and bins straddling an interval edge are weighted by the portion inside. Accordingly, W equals -0.6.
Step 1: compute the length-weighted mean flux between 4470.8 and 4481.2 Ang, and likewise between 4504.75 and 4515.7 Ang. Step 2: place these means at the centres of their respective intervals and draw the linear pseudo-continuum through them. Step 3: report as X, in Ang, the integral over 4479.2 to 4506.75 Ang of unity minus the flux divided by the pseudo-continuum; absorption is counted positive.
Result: 0.7 Ang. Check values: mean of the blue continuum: 6.31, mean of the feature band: 6.41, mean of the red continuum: 6.86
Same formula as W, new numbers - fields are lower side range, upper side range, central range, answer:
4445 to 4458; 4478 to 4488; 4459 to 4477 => 0.39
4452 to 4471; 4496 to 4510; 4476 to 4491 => -0.21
